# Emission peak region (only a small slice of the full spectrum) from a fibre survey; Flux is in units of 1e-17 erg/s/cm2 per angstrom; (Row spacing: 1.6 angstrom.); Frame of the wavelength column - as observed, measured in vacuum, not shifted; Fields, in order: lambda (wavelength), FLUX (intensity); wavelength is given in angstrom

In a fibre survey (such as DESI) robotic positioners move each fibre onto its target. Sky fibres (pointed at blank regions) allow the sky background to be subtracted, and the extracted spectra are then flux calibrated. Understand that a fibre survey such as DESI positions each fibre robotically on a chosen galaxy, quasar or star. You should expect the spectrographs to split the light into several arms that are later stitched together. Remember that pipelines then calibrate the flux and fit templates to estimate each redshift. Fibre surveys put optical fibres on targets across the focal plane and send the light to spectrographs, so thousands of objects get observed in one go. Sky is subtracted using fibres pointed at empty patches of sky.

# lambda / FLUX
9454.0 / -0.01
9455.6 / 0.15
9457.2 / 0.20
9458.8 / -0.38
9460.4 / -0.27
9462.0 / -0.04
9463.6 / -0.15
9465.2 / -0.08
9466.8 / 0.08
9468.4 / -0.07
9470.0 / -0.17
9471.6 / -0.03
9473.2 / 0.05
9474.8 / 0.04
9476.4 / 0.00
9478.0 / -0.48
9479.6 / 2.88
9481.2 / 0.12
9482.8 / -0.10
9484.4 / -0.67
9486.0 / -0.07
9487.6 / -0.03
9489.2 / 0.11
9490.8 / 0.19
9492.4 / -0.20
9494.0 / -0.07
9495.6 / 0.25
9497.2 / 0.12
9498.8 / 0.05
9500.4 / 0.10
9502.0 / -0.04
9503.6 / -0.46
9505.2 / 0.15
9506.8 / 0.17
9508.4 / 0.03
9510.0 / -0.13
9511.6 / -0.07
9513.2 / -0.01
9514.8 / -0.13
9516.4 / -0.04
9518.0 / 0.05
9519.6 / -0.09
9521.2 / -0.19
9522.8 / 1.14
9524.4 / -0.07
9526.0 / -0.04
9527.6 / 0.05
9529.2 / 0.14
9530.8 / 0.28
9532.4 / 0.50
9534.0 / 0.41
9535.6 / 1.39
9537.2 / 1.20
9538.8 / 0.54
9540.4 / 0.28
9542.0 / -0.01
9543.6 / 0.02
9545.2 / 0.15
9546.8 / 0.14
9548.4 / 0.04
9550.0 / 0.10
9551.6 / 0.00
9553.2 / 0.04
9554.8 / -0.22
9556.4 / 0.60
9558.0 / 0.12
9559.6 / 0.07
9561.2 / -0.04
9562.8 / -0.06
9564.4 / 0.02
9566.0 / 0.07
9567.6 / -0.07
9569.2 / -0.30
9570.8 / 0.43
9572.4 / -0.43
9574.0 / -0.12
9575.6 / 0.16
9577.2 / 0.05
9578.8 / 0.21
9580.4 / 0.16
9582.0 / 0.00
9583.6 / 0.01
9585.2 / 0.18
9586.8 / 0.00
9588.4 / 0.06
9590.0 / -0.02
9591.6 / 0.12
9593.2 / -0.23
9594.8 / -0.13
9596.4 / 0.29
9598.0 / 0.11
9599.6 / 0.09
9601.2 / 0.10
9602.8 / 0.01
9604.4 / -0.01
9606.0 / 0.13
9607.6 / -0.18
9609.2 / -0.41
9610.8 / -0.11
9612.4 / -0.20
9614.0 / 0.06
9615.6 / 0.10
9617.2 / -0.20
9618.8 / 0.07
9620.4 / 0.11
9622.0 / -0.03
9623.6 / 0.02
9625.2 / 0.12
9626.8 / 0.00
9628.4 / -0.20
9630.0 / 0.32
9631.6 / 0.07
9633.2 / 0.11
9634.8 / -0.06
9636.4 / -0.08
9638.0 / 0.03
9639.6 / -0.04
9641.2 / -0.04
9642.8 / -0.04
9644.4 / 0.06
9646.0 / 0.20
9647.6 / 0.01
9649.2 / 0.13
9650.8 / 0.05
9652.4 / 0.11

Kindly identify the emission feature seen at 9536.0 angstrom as H-beta 4861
